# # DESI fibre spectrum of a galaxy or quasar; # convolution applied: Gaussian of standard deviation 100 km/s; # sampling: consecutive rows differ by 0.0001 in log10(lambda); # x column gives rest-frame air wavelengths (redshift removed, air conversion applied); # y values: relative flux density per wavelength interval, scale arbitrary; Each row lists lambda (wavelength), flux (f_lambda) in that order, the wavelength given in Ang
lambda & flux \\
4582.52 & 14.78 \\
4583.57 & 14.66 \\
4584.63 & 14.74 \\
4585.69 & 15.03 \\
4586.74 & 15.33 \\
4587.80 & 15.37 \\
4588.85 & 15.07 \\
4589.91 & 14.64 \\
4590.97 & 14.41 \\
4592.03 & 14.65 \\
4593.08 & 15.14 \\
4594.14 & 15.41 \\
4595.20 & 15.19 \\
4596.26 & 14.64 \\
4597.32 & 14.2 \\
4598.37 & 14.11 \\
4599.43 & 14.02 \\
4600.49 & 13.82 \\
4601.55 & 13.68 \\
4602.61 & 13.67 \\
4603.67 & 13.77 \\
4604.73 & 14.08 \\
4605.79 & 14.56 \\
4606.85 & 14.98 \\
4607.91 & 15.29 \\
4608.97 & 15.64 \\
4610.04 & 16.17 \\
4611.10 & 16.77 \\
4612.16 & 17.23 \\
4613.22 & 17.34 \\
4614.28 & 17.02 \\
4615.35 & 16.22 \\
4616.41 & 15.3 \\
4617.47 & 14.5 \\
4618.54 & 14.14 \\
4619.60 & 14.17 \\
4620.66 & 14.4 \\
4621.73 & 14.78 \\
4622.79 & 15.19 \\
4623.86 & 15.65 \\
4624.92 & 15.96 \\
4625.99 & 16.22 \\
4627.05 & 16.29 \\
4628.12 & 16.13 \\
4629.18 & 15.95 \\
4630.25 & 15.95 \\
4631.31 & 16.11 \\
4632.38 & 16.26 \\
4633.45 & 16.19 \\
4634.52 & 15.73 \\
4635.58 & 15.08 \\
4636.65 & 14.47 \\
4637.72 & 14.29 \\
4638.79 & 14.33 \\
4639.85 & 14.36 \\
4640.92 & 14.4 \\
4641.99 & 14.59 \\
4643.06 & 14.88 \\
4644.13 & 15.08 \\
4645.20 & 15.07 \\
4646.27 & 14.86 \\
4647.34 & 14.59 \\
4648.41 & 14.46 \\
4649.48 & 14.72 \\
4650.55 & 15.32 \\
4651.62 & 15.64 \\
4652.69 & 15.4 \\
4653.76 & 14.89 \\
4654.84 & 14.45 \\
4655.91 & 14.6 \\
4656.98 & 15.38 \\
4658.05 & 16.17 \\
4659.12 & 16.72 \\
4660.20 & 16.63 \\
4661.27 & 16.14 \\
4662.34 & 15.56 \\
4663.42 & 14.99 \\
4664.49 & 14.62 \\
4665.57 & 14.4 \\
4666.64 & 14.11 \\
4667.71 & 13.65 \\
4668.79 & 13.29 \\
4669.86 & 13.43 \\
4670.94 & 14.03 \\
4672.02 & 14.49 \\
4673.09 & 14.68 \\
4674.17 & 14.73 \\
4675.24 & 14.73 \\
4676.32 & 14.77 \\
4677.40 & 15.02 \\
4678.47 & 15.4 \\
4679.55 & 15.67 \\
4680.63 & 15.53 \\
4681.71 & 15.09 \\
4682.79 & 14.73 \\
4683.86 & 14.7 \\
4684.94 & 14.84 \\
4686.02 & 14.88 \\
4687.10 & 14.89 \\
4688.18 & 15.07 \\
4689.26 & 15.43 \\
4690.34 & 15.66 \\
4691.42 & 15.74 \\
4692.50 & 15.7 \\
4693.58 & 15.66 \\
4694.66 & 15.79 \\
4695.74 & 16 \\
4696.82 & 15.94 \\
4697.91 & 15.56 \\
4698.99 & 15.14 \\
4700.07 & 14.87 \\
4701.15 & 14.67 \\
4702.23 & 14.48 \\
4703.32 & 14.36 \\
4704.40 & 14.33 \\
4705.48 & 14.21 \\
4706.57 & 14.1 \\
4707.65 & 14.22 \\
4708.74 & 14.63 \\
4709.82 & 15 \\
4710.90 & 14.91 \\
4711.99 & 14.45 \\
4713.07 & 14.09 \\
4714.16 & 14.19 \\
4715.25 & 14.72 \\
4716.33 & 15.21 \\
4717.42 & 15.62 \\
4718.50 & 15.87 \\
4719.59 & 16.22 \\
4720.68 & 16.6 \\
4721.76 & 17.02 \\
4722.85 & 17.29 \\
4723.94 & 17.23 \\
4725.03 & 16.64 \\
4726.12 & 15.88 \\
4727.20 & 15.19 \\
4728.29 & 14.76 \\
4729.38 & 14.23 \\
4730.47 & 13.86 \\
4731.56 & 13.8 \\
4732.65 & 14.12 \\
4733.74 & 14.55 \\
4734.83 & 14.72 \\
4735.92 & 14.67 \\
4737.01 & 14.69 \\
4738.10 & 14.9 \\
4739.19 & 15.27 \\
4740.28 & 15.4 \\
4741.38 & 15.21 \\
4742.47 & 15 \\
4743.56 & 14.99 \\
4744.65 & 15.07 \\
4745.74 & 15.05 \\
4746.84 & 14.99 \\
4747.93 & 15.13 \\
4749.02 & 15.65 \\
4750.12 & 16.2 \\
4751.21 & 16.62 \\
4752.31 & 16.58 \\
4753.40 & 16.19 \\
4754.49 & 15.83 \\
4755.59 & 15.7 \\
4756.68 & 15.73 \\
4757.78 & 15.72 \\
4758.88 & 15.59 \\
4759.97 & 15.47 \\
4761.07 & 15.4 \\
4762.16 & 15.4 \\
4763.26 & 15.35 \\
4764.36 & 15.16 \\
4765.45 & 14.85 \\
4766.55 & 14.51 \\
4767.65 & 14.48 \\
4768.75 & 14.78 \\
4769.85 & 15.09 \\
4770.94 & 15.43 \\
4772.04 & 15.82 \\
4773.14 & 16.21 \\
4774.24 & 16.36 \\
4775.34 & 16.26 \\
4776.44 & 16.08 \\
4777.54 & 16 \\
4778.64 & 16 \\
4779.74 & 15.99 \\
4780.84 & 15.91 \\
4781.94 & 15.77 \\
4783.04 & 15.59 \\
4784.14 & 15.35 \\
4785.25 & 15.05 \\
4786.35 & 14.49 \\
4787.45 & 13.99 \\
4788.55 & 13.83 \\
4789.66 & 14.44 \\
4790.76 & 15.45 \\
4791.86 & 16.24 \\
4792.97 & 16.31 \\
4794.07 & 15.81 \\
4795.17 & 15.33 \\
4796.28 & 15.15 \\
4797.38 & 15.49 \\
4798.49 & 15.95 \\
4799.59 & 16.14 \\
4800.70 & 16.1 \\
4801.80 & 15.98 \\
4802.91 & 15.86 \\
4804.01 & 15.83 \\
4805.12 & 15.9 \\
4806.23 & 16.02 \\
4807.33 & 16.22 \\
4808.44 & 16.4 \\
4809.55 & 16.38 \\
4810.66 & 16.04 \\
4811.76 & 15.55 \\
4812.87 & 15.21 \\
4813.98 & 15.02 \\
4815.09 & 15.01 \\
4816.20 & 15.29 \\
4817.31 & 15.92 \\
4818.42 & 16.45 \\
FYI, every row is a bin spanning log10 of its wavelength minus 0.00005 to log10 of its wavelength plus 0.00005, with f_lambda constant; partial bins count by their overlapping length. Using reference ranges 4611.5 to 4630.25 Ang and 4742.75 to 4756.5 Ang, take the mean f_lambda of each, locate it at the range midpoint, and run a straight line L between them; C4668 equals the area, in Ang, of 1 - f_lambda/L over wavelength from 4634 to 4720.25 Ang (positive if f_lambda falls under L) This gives 4.0 Ang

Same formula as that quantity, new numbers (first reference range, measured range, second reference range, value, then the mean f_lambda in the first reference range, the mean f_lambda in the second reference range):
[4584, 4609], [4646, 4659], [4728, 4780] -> -0.2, 14.6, 15.3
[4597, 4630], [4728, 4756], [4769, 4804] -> 0.7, 15.2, 15.6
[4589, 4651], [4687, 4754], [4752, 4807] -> 0.7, 15.1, 15.6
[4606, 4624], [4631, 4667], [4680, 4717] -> 0.4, 15.6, 15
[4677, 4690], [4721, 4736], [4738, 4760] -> 0.1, 15.1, 15.6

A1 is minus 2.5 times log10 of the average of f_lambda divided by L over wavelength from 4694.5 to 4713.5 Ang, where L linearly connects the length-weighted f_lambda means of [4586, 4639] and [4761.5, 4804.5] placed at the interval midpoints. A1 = 0.039 mag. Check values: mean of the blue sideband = 15.2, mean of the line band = 14.8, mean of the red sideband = 15.5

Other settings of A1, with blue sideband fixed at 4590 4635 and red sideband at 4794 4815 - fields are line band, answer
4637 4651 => 0.05 mag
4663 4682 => 0.06 mag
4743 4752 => 0.01 mag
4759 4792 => 0.02 mag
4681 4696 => 0.01 mag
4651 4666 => 0.00 mag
